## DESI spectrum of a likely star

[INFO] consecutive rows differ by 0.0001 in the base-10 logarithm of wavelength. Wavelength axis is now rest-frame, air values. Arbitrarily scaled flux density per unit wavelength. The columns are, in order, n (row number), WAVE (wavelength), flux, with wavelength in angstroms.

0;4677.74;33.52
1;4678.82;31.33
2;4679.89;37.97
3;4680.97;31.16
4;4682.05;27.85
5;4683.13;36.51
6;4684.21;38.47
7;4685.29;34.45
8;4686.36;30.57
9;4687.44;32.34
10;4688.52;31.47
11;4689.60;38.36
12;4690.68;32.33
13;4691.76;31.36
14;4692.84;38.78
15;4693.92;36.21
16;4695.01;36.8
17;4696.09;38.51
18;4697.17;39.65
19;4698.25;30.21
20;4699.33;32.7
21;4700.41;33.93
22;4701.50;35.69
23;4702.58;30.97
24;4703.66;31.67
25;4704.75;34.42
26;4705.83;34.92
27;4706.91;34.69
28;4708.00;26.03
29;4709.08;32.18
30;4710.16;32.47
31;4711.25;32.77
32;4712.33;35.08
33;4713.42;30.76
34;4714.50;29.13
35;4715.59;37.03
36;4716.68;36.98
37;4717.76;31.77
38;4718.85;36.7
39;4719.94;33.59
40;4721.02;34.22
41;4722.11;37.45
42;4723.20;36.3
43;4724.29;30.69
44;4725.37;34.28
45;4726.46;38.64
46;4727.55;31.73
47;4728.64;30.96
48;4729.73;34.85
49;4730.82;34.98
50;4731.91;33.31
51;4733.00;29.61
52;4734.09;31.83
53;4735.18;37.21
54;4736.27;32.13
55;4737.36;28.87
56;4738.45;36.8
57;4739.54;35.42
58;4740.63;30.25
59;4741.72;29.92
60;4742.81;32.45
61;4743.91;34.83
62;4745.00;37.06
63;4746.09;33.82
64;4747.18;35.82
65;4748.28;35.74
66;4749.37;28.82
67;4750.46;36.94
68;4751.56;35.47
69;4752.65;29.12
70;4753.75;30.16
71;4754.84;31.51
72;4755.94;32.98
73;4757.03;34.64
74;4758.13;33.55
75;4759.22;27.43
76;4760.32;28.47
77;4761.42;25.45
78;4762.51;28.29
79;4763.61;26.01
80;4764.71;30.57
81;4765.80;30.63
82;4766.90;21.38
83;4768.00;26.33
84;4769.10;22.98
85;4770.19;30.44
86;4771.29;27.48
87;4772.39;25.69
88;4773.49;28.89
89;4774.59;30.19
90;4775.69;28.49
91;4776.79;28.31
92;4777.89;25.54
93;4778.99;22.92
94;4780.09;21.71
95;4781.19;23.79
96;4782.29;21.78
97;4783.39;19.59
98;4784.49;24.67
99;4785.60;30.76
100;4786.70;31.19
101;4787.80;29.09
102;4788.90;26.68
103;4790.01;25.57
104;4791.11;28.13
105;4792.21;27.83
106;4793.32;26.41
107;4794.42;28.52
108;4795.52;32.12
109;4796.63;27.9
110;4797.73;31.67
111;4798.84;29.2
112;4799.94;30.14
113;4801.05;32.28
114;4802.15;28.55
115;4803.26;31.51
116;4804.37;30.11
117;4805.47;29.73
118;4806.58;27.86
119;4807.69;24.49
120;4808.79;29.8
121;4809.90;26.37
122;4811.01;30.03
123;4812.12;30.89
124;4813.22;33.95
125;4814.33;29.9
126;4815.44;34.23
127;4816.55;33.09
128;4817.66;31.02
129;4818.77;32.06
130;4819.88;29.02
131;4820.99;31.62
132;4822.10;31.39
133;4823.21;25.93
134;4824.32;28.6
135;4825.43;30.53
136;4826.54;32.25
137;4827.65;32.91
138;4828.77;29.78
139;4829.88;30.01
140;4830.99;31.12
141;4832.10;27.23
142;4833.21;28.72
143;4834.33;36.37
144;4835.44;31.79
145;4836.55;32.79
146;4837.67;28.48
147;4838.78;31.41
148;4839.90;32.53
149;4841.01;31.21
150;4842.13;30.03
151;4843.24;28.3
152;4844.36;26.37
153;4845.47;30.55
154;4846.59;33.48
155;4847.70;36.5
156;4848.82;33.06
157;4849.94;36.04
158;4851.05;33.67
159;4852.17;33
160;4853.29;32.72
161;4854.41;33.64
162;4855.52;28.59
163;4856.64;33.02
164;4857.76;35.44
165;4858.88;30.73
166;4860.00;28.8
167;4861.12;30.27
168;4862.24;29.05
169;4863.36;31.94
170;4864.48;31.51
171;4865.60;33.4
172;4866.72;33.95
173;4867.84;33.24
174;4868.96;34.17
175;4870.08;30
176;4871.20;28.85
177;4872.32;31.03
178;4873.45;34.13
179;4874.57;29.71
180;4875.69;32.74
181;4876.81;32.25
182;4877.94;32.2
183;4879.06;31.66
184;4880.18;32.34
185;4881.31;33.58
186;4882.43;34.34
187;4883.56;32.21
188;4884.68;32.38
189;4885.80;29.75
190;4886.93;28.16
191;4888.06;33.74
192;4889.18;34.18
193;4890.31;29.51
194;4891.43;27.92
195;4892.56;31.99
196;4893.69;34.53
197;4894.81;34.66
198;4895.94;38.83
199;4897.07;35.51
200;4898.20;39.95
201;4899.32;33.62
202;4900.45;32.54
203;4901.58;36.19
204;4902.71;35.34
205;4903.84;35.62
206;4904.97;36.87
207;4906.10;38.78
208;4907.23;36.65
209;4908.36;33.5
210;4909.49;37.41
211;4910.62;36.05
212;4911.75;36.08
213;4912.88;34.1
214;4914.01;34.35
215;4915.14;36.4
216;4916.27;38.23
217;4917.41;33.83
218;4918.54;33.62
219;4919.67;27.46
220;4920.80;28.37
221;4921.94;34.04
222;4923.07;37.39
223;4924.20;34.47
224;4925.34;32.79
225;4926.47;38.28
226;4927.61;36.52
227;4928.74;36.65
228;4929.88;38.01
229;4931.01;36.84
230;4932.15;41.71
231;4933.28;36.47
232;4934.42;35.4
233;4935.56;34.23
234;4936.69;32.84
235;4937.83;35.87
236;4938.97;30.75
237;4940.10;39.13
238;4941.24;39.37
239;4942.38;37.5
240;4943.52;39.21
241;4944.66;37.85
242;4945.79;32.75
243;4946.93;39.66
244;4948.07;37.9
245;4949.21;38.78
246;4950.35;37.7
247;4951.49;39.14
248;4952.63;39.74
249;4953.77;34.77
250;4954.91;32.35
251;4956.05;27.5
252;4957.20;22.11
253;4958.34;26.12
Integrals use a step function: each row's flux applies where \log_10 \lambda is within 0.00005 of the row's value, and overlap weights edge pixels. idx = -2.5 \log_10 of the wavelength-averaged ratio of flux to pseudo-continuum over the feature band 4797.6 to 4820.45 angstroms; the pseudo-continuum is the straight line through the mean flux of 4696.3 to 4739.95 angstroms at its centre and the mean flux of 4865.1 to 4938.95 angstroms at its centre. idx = 0.12 mag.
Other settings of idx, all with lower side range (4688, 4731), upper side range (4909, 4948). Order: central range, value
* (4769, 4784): 0.32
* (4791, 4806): 0.17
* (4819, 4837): 0.14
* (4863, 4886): 0.10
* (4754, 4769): 0.19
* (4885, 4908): 0.04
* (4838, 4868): 0.11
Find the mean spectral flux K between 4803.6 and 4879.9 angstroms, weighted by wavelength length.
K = 31.2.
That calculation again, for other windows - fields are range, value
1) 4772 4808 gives 27.6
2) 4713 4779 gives 31.6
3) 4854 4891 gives 31.8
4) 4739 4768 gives 31.3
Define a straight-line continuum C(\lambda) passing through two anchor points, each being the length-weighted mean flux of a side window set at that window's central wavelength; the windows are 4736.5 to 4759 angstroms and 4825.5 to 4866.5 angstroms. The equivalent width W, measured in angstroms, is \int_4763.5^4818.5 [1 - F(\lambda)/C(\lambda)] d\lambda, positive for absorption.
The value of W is 7.22 angstroms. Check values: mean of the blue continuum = 33.1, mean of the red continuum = 31.6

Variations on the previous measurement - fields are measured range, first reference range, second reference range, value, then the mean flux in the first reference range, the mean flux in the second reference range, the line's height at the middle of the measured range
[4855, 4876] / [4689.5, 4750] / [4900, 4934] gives 2.1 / 33.8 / 35.5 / 35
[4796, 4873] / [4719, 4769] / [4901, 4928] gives 6.2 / 32.2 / 35.1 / 33.7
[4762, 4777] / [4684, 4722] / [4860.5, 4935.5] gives 2.8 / 33.9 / 33.9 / 33.9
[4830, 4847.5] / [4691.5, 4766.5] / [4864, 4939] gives 1.5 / 33.1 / 34.1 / 33.7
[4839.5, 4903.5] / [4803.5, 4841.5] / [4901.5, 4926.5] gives 0.8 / 30.5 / 34.9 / 32.9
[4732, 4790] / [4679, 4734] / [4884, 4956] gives 7.8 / 33.8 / 35.3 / 34.2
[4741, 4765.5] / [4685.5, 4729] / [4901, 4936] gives 1.8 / 33.9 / 35.5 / 34.2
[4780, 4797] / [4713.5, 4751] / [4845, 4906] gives 3.4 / 33.8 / 32.9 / 33.4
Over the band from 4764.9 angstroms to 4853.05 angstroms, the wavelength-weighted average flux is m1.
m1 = 29.4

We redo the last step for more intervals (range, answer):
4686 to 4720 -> 33.8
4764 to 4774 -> 27.1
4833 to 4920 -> 33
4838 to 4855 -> 32.1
